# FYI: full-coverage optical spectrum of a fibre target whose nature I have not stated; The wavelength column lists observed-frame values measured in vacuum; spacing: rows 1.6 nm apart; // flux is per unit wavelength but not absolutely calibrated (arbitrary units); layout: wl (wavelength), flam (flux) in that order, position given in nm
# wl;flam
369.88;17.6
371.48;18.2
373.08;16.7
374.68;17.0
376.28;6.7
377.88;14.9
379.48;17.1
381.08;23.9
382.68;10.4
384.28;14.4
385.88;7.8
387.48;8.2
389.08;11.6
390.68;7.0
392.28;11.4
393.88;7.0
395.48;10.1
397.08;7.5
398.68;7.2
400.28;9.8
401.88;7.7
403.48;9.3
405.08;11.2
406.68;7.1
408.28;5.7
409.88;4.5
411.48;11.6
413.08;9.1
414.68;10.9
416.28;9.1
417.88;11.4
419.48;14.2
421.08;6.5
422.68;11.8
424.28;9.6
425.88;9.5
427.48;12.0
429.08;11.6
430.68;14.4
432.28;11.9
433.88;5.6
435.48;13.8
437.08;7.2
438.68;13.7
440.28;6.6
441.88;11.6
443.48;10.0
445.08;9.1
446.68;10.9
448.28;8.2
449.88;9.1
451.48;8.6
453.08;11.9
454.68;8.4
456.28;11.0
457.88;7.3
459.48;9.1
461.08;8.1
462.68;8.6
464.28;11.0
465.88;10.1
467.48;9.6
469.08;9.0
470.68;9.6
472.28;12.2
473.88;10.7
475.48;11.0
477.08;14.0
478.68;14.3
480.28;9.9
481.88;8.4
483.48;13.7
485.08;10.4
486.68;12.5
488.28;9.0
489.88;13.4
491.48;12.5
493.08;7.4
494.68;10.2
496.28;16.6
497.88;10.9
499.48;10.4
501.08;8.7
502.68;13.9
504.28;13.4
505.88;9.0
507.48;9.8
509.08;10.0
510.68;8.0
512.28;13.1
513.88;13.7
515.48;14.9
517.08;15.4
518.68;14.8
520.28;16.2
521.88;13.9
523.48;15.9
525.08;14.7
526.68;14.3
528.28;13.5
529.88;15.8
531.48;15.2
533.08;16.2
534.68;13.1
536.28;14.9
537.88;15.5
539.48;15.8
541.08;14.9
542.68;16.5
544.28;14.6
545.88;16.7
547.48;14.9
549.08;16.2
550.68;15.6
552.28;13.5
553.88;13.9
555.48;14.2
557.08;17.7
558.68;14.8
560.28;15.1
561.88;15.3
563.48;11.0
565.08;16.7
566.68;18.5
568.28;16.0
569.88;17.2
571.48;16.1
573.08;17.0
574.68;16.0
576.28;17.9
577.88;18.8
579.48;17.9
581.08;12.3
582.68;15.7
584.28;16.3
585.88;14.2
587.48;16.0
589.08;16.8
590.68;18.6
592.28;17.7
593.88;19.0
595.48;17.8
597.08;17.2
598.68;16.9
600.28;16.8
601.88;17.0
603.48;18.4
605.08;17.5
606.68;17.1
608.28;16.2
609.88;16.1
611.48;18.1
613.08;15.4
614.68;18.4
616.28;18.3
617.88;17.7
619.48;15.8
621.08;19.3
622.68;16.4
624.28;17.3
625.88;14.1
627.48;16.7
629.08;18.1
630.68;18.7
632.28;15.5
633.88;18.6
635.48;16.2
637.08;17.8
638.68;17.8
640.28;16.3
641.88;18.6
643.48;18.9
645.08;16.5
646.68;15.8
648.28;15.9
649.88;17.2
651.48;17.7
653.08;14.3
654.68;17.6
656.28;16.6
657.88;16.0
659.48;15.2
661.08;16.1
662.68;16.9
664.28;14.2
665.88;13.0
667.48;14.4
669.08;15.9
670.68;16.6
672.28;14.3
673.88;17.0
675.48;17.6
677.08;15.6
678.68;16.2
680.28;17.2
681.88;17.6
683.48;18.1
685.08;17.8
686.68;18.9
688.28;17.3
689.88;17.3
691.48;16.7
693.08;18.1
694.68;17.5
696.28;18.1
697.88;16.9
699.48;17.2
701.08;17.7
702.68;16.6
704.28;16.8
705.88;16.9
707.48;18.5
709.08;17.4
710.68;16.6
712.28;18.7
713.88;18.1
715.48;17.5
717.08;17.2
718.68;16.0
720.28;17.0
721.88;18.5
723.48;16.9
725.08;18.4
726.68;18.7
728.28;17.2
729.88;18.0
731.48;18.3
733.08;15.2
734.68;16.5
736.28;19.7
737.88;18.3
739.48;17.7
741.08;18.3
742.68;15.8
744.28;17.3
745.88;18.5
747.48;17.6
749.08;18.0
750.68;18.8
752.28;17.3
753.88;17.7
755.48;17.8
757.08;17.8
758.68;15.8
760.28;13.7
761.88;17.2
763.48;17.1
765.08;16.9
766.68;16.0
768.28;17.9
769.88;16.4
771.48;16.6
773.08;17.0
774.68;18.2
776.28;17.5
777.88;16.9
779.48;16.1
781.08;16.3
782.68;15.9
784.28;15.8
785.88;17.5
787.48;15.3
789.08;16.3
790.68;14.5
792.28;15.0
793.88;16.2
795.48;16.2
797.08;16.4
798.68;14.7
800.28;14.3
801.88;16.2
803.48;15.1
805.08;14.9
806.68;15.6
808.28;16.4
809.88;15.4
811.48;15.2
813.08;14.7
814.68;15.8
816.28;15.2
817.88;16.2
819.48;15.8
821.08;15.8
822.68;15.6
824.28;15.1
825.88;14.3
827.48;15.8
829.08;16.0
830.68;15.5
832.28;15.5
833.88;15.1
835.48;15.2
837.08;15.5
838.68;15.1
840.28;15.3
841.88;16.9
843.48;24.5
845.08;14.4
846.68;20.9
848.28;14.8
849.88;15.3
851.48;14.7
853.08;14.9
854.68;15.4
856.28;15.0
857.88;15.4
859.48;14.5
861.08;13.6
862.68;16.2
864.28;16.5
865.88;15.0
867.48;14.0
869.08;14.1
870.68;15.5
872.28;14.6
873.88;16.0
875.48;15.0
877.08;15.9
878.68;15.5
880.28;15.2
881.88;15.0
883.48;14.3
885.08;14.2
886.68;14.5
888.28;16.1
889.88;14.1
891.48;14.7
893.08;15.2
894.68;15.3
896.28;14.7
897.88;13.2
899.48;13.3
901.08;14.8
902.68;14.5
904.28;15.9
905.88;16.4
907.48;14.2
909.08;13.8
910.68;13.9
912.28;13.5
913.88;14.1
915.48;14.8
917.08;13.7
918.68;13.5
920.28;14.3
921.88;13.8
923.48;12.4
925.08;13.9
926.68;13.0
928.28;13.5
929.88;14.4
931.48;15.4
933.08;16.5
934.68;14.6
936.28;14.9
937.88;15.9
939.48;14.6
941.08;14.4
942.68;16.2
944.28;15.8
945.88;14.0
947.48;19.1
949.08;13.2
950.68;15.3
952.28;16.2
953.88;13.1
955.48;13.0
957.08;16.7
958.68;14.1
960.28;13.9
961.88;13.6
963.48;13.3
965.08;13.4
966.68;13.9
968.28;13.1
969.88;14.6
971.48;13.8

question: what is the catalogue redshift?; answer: 0.29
